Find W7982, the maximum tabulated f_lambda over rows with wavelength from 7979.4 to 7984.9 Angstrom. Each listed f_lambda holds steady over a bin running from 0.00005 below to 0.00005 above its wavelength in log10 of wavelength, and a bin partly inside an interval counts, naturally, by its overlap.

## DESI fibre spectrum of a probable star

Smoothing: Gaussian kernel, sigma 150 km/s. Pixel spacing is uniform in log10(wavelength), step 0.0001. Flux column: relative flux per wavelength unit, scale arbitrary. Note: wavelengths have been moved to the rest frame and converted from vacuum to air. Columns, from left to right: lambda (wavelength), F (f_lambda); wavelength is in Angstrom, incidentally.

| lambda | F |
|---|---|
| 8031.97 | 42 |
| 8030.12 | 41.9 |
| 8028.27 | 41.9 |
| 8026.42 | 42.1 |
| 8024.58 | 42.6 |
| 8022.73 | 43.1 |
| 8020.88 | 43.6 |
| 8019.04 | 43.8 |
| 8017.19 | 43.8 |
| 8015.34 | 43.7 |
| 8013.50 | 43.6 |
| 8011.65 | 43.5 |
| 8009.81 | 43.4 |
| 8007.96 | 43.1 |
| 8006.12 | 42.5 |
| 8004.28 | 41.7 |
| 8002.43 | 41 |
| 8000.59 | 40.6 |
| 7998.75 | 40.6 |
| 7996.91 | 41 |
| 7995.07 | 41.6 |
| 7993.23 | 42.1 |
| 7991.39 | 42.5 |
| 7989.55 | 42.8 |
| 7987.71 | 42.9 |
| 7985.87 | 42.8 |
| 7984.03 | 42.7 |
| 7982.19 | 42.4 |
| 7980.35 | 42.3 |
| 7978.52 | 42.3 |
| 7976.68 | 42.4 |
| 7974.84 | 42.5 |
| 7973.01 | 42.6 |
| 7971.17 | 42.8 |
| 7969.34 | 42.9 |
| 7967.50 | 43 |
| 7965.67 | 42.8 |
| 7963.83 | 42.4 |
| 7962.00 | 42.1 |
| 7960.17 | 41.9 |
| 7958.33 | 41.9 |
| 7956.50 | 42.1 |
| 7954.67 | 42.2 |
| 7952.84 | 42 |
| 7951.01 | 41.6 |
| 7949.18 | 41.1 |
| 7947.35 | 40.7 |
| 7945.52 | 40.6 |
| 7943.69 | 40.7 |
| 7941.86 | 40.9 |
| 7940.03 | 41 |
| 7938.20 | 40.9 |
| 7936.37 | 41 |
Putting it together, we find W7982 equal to 42.7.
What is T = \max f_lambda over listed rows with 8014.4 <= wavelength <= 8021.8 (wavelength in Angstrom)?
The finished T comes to 43.8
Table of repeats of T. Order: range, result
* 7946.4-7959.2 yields 42.2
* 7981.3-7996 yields 42.9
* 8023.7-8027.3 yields 42.6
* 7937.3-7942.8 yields 41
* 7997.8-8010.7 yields 43.4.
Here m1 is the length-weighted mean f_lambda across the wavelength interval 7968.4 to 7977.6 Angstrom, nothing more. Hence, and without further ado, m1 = 42.6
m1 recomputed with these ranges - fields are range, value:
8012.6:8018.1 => 43.7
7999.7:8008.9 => 41.8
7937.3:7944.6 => 40.8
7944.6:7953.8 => 41.2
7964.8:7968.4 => 43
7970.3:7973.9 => 42.6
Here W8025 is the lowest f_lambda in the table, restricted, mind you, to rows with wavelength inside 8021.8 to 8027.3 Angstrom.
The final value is 42.1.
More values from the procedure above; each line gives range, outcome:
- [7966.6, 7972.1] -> 42.8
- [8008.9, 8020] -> 43.4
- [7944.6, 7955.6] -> 40.6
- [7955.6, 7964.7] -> 41.9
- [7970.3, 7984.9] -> 42.3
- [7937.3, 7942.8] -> 40.9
